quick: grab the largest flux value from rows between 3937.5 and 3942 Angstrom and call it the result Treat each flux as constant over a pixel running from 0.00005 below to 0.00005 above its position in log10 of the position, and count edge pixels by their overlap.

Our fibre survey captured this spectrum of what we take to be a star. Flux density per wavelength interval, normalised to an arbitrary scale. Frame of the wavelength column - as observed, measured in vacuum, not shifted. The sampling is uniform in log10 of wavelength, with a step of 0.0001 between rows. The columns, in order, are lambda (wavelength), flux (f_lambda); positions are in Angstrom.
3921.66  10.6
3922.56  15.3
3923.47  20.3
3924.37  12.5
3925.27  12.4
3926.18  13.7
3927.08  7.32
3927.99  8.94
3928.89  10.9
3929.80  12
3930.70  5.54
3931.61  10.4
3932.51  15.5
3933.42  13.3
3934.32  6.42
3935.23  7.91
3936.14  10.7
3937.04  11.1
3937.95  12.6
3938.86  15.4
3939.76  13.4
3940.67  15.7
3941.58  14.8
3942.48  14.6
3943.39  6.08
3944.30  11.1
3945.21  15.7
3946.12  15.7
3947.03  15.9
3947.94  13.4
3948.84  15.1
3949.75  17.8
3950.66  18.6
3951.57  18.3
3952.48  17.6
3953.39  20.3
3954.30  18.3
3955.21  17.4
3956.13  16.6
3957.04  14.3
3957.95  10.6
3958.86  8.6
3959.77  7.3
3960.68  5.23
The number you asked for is 15.7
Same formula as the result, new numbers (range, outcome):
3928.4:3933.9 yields 15.5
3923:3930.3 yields 20.3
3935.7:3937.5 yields 11.1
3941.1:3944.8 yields 14.8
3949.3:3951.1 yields 18.6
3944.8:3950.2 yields 17.8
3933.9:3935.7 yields 7.91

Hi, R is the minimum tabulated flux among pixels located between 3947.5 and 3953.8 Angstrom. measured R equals 13.4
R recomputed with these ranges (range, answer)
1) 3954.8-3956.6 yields 16.6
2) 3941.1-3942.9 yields 14.6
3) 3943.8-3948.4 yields 11.1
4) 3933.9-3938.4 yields 6.42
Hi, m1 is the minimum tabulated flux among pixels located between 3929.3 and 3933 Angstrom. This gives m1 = 5.54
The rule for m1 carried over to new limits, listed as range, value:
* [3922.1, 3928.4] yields 7.32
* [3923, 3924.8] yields 12.5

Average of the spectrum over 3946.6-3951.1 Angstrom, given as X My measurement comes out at 16.2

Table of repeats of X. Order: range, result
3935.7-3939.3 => 12.4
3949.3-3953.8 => 18.5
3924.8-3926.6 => 13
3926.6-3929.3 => 9.09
